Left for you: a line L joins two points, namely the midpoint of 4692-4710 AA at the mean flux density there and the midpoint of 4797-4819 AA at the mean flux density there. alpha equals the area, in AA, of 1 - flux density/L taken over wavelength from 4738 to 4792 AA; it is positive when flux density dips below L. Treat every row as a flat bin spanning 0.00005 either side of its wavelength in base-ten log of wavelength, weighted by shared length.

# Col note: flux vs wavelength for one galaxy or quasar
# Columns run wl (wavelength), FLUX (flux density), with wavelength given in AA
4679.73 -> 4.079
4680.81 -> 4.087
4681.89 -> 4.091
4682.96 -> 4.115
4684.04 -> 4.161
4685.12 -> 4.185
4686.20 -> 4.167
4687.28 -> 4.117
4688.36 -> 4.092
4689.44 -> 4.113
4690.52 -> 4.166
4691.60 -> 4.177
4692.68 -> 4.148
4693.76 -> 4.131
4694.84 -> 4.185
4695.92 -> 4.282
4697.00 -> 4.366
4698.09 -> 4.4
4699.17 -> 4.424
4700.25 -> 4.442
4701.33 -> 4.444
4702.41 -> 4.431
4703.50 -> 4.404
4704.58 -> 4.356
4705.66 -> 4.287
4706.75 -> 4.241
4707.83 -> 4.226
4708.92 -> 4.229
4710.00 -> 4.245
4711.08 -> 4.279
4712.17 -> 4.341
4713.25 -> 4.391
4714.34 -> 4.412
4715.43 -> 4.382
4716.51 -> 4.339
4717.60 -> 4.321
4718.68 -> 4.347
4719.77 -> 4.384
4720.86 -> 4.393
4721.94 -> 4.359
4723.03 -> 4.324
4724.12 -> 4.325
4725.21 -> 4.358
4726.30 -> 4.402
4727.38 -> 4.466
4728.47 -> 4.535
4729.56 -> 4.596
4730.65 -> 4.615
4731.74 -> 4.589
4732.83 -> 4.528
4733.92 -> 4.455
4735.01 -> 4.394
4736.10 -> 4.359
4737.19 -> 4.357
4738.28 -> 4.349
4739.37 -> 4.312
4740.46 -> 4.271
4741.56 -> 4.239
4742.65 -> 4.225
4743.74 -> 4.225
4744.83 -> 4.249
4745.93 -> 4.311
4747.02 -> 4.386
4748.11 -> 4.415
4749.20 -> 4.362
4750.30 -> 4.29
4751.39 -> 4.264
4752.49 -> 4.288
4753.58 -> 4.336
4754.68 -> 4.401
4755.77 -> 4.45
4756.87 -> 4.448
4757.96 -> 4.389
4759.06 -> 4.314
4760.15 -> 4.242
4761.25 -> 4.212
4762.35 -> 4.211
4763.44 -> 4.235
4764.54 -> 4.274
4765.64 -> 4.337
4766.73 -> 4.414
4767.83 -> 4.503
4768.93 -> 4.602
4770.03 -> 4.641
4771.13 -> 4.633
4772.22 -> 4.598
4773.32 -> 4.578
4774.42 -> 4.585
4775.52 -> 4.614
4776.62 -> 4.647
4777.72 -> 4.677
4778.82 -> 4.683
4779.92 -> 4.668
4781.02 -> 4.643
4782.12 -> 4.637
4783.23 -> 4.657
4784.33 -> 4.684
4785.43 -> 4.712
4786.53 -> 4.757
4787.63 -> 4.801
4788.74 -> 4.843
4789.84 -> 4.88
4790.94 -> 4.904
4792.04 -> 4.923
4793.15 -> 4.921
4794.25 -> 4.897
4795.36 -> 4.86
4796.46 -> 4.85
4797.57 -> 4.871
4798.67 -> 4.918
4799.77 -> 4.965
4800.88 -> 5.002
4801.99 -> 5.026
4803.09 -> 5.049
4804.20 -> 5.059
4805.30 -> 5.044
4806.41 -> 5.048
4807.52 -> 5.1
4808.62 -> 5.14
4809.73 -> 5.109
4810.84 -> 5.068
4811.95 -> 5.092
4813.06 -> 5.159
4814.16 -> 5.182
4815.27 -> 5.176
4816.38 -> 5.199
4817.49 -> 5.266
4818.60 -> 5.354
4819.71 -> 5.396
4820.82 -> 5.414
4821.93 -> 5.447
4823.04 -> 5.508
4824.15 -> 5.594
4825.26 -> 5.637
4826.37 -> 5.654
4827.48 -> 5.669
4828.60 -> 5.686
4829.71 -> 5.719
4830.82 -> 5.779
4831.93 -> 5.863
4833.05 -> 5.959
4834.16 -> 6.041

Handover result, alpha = 3.3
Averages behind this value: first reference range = 4.31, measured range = 4.48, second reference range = 5.09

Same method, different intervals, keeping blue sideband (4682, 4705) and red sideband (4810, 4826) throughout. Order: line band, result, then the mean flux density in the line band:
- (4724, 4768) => 3.14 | 4.36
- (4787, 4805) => 0.73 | 4.92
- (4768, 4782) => 0.92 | 4.63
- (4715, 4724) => 0.24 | 4.36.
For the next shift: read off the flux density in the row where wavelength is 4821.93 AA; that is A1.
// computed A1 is 5.447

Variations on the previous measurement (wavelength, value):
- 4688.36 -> 4.092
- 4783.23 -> 4.657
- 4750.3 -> 4.29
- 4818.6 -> 5.354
